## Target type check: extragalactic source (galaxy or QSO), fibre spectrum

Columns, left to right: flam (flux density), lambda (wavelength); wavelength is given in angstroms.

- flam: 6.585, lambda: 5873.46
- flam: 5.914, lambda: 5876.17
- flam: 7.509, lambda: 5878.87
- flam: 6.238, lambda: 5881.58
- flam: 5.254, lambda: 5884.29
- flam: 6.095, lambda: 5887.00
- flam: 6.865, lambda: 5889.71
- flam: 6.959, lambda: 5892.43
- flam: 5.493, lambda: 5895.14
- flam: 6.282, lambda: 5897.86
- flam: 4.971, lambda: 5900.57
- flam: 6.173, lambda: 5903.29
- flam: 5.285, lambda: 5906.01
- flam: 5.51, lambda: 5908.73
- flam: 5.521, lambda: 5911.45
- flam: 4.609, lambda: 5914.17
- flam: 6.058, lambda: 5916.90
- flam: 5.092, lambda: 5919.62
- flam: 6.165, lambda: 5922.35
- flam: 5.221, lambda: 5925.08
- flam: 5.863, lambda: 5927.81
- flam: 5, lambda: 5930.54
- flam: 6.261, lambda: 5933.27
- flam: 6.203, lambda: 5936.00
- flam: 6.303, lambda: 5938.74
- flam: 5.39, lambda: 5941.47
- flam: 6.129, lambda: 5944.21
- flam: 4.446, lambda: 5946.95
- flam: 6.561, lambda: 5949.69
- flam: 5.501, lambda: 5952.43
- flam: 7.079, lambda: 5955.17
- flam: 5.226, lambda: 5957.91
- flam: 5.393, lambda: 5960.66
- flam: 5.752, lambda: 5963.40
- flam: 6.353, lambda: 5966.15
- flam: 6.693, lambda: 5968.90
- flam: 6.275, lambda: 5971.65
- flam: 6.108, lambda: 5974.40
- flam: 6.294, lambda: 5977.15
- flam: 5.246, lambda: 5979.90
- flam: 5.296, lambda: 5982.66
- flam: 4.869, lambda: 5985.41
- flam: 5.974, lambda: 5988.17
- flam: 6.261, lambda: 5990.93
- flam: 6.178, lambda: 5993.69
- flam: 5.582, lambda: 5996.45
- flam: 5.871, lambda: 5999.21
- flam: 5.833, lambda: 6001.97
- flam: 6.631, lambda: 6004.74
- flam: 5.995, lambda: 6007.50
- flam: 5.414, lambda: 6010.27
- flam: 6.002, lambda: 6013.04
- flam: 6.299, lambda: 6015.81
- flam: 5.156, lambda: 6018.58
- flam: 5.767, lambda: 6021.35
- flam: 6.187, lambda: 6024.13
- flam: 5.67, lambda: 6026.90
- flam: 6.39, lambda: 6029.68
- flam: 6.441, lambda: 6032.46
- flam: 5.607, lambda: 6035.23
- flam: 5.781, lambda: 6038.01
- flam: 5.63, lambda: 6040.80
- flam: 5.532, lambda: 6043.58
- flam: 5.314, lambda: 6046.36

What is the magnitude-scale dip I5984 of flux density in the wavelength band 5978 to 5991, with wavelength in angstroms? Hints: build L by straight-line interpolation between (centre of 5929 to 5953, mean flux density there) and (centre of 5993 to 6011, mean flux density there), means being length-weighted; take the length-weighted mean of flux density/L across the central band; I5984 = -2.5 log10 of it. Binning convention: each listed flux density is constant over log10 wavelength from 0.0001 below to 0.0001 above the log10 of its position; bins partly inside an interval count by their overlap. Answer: 0.08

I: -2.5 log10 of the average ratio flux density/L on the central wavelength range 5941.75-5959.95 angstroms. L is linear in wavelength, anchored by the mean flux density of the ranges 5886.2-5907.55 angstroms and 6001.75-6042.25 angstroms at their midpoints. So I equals 0.04 mag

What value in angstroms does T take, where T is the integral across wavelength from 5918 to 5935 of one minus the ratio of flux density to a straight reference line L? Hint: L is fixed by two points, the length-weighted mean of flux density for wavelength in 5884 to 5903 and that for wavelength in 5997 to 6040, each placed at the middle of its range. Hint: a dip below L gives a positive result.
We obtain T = 1.1 angstroms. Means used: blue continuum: 6.04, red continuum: 5.92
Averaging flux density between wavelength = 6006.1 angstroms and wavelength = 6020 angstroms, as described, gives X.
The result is 5.78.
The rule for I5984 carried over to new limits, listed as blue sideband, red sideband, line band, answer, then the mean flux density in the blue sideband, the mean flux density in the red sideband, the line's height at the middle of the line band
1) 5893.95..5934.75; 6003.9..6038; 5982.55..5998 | 0.02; 5.57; 5.95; 5.84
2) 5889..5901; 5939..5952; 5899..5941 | 0.06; 6.16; 5.68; 5.92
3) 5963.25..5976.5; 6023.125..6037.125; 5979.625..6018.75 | 0.07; 6.28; 6.05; 6.17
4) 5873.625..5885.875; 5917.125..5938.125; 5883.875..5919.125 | 0.05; 6.26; 5.73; 6.02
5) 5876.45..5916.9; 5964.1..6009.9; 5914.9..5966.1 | 0.03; 5.92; 5.95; 5.93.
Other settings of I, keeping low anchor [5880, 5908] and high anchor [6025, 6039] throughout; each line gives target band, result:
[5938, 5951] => 0.044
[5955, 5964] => 0.049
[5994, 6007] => -0.002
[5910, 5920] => 0.119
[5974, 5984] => 0.052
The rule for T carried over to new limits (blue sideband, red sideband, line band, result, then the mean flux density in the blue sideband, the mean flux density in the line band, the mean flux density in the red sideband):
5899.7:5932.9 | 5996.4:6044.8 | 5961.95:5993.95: -1.17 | 5.49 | 5.93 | 5.89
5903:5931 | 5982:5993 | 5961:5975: -1.42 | 5.49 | 6.18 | 5.66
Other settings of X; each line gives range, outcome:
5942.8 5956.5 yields 5.94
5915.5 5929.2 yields 5.67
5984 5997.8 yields 5.77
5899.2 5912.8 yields 5.5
